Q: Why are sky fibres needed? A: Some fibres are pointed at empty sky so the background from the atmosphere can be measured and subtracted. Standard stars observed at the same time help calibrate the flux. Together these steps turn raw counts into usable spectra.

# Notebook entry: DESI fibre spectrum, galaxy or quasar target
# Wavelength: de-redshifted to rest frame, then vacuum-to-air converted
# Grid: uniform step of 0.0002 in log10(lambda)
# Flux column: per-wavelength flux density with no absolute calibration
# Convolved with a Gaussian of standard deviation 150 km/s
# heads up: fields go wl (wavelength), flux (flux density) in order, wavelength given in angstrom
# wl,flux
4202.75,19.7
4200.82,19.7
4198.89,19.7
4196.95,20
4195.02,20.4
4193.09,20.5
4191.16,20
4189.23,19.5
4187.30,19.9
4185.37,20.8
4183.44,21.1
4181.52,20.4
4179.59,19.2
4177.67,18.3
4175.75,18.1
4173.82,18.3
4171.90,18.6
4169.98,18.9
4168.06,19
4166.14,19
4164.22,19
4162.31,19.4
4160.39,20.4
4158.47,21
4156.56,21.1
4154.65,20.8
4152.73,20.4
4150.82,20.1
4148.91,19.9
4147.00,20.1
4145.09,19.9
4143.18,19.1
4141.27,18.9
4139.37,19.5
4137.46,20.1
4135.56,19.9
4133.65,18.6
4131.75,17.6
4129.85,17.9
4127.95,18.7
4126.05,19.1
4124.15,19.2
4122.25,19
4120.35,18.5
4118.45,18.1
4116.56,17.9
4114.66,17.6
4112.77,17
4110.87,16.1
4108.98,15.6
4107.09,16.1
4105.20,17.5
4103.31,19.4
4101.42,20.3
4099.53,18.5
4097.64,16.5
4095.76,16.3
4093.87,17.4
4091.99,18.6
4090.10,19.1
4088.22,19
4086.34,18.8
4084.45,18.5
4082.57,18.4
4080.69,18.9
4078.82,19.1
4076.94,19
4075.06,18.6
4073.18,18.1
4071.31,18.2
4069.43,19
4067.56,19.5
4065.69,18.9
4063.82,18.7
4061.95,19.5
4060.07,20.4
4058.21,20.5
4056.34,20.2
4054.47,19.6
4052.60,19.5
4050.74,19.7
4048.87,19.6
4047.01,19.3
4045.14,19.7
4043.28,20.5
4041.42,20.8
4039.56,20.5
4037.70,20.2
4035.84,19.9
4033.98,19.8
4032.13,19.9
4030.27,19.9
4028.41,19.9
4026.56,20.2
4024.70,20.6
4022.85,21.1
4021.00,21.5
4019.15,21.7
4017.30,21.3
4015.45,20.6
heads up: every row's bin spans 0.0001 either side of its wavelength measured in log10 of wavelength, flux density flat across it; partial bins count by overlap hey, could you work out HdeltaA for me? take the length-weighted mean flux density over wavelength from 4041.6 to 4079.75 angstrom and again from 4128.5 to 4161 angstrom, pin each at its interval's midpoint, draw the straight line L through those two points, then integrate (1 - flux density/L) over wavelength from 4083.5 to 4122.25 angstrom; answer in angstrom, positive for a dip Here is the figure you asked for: 3.34 angstrom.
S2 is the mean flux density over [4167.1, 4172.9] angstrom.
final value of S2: 18.8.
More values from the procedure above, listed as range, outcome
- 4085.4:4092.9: 18.9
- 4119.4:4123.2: 18.7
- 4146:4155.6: 20.2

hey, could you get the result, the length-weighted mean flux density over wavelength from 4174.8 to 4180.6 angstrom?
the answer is 18.6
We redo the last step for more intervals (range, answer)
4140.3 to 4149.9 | 19.6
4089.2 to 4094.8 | 18.4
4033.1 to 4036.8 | 19.8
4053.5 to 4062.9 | 20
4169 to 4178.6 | 18.4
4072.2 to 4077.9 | 18.6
